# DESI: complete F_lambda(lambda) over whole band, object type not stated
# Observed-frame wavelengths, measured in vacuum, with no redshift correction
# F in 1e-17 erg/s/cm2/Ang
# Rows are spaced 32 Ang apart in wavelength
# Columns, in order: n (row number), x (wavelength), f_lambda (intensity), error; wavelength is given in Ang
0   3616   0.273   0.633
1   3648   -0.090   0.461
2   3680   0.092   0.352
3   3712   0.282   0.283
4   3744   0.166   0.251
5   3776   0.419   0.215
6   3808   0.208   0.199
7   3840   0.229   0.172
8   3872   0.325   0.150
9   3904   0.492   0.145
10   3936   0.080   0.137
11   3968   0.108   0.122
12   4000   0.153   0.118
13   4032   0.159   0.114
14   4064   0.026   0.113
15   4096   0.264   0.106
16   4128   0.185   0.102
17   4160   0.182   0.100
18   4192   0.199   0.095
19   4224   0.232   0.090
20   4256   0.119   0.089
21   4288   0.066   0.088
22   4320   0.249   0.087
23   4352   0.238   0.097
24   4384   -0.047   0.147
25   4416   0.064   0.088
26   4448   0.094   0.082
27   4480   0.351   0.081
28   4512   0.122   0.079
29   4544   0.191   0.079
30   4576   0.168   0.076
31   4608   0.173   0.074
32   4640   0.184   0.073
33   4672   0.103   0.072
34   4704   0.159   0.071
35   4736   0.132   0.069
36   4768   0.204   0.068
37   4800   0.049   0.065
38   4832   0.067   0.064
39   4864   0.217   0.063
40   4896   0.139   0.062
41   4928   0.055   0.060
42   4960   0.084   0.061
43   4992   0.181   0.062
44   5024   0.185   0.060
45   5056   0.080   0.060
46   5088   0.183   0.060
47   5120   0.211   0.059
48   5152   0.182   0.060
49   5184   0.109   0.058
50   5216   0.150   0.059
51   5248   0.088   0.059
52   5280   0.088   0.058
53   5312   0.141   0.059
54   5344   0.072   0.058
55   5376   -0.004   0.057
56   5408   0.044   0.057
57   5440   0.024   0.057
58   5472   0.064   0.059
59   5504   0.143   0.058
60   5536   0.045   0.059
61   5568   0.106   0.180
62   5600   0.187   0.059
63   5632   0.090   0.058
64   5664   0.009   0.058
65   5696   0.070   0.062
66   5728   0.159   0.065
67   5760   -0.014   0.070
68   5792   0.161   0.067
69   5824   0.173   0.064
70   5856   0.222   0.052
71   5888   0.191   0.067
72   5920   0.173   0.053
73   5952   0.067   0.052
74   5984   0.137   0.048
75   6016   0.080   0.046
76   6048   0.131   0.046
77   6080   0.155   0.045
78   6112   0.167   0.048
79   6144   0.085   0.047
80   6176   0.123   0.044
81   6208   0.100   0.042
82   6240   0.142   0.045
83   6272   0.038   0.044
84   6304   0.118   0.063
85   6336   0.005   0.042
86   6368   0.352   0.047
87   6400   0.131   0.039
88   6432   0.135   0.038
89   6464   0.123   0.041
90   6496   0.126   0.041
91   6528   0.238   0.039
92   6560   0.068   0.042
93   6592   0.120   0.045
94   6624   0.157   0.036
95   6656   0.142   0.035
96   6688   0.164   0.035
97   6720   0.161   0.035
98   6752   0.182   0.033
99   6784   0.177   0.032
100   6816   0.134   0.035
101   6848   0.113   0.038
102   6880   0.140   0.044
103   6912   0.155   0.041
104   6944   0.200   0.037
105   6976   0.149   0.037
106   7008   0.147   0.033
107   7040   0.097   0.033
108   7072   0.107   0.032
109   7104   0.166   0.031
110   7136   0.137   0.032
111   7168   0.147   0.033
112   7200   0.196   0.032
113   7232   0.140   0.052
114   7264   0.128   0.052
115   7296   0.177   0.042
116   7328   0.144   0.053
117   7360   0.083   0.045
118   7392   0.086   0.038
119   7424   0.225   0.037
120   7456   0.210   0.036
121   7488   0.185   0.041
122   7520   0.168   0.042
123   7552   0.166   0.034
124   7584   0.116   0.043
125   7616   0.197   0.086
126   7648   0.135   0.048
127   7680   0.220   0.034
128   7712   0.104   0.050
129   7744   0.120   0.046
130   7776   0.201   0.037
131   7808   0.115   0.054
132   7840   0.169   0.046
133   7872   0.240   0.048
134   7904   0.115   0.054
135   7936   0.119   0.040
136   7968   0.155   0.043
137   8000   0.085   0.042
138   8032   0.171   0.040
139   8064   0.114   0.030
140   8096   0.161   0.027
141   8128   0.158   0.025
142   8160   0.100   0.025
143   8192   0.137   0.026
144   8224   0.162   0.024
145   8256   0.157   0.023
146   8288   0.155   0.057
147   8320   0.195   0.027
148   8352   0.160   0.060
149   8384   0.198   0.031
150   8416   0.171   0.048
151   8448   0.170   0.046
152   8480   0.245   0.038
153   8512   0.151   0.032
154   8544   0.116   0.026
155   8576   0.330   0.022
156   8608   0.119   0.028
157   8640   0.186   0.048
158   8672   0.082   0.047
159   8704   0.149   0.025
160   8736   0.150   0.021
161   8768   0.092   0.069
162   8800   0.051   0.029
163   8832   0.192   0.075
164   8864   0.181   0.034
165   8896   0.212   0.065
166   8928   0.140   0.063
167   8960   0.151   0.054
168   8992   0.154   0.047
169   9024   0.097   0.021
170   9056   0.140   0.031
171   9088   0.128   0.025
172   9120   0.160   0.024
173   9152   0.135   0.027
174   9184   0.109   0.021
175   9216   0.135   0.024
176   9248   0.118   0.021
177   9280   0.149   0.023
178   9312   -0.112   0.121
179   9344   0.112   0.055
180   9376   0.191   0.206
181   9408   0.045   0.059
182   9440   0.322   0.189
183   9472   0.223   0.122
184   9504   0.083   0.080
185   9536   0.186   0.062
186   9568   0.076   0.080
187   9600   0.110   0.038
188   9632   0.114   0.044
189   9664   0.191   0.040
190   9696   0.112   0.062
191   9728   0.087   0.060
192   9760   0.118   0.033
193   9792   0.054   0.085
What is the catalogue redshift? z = 0.71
